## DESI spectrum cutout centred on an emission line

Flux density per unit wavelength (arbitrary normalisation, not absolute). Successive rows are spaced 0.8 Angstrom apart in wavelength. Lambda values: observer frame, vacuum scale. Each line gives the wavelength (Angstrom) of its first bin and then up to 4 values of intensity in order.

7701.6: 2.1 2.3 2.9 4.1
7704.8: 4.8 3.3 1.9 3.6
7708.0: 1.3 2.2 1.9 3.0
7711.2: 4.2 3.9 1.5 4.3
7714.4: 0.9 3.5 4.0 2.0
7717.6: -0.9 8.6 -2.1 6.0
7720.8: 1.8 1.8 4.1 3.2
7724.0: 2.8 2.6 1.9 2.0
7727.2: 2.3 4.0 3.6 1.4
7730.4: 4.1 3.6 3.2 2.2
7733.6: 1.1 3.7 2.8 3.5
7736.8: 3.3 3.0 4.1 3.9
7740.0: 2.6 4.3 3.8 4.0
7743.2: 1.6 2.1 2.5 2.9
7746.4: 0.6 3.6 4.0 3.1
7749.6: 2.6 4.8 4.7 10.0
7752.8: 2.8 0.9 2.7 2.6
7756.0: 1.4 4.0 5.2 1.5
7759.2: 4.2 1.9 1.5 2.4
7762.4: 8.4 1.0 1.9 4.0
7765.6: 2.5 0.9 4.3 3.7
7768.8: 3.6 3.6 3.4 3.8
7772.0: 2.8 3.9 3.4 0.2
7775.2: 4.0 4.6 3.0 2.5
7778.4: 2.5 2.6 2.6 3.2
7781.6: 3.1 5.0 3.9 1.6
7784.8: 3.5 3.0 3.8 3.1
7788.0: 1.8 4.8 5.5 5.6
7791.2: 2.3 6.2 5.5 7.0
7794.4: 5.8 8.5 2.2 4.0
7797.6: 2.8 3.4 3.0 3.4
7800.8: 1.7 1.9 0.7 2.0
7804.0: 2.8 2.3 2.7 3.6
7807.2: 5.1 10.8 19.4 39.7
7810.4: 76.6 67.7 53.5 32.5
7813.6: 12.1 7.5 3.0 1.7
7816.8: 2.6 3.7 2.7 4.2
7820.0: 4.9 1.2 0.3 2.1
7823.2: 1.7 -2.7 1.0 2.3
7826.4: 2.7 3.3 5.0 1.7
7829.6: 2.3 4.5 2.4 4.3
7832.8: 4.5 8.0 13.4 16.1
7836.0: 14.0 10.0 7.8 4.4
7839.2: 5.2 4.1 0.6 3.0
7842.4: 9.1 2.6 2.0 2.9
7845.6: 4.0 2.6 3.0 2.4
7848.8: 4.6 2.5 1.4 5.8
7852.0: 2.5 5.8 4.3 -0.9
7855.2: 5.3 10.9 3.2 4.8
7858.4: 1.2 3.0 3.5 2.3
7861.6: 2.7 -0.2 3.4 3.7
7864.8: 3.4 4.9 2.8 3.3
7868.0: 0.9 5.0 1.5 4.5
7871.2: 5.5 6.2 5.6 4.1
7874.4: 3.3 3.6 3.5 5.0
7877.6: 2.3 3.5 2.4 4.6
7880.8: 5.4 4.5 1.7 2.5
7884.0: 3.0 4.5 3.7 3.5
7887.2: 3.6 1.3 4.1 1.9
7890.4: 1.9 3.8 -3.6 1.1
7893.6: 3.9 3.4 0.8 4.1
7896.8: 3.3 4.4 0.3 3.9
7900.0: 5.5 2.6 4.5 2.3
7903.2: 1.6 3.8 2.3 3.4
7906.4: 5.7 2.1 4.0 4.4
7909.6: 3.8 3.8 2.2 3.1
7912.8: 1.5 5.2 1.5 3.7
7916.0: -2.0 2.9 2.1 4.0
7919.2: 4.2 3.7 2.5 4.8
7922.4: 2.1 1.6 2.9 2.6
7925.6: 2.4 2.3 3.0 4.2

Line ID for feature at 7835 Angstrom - [N II] 6583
